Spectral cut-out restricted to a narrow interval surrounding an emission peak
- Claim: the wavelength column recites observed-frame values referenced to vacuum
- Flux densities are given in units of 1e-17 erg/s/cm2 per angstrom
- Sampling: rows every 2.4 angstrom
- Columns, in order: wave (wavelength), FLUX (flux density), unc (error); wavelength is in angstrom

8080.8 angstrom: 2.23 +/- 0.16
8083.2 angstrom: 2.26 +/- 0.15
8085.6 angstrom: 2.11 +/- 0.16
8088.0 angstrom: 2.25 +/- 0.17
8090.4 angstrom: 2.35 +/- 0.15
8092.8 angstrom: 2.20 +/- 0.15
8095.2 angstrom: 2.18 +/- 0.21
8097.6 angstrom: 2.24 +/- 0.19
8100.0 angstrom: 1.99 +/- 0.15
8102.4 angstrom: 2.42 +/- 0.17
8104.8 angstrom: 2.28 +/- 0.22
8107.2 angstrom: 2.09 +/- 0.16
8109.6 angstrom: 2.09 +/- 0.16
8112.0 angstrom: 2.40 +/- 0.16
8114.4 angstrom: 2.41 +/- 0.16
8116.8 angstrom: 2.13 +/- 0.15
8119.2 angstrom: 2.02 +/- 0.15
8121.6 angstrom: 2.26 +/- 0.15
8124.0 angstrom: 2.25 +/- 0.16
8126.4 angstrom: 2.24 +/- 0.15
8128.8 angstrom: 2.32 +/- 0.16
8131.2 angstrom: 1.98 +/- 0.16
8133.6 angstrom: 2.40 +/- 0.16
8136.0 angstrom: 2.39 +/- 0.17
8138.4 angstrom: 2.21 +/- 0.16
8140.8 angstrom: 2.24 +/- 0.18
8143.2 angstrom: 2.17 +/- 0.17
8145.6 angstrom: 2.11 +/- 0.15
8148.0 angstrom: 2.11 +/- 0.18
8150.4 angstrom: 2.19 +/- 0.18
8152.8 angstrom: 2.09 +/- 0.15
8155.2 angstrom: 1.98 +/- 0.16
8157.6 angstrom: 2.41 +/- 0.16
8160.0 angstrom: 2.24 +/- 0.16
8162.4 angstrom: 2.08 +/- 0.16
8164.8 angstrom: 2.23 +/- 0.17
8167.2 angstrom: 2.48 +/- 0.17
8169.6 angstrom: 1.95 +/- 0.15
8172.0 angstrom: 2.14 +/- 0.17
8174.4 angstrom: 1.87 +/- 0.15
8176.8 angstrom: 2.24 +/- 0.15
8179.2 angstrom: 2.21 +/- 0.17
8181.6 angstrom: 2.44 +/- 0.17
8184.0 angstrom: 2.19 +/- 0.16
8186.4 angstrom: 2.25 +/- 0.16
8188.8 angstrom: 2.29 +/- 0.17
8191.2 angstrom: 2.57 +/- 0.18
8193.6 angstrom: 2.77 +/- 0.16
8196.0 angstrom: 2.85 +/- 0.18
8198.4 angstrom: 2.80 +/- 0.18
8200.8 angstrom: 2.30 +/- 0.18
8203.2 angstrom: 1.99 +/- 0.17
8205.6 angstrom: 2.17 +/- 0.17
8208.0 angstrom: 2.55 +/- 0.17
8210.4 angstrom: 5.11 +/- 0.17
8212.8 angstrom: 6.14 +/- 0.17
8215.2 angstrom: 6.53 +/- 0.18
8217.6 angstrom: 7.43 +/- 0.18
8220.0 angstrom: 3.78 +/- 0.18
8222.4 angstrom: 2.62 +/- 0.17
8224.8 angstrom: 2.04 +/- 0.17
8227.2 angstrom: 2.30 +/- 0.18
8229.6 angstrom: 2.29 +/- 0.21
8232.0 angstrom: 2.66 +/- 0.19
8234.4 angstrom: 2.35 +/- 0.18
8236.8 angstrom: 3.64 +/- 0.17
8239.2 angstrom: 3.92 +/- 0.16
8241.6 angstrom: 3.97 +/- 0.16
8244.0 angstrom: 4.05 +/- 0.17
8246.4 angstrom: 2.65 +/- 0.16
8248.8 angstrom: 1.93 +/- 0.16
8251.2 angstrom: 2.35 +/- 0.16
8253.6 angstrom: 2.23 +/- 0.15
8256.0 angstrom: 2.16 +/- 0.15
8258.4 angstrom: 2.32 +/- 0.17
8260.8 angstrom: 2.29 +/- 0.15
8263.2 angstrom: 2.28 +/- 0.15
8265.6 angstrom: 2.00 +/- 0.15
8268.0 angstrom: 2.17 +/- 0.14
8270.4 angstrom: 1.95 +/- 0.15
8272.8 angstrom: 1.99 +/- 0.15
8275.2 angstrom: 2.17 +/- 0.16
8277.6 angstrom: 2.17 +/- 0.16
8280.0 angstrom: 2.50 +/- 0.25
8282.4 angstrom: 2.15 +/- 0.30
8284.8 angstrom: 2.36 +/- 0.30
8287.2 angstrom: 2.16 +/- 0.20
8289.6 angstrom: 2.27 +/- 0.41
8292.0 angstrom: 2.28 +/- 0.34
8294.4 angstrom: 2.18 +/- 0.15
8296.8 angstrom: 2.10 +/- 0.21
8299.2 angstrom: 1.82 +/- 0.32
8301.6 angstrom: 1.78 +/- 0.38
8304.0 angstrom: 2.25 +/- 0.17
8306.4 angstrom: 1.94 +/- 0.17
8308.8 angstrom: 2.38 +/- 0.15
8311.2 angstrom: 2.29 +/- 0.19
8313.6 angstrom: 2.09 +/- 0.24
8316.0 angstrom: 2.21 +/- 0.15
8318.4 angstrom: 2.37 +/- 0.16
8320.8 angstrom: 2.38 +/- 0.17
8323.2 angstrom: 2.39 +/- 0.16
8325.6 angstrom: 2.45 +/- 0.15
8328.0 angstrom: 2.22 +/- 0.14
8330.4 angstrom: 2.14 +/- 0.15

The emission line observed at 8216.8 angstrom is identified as H-alpha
